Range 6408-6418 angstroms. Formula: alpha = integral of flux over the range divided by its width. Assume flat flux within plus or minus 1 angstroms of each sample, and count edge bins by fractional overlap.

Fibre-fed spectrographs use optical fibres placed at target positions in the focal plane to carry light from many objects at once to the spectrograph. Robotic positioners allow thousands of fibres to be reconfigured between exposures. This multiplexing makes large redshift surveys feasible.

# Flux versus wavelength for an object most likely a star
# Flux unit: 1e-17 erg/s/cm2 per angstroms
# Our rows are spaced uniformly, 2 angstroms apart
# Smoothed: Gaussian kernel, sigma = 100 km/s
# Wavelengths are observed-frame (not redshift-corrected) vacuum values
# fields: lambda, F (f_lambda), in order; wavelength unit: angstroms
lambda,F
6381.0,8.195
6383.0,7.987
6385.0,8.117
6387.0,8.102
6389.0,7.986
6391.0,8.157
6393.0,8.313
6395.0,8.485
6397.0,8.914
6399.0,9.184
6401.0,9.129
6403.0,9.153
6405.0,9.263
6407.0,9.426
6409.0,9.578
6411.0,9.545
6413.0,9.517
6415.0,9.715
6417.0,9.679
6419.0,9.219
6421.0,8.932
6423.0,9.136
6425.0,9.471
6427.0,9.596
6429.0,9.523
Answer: 9.61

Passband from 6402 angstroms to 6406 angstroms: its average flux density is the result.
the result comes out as 9.21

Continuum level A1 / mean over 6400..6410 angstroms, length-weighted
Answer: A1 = 9.31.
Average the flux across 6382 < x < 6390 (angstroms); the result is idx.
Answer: 8.05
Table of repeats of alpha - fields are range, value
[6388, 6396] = 8.24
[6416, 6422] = 9.28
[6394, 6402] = 8.93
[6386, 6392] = 8.08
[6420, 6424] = 9.03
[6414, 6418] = 9.7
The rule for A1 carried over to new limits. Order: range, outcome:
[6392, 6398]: 8.57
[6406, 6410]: 9.5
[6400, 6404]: 9.14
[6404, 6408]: 9.34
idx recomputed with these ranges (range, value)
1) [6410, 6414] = 9.53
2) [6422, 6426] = 9.3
